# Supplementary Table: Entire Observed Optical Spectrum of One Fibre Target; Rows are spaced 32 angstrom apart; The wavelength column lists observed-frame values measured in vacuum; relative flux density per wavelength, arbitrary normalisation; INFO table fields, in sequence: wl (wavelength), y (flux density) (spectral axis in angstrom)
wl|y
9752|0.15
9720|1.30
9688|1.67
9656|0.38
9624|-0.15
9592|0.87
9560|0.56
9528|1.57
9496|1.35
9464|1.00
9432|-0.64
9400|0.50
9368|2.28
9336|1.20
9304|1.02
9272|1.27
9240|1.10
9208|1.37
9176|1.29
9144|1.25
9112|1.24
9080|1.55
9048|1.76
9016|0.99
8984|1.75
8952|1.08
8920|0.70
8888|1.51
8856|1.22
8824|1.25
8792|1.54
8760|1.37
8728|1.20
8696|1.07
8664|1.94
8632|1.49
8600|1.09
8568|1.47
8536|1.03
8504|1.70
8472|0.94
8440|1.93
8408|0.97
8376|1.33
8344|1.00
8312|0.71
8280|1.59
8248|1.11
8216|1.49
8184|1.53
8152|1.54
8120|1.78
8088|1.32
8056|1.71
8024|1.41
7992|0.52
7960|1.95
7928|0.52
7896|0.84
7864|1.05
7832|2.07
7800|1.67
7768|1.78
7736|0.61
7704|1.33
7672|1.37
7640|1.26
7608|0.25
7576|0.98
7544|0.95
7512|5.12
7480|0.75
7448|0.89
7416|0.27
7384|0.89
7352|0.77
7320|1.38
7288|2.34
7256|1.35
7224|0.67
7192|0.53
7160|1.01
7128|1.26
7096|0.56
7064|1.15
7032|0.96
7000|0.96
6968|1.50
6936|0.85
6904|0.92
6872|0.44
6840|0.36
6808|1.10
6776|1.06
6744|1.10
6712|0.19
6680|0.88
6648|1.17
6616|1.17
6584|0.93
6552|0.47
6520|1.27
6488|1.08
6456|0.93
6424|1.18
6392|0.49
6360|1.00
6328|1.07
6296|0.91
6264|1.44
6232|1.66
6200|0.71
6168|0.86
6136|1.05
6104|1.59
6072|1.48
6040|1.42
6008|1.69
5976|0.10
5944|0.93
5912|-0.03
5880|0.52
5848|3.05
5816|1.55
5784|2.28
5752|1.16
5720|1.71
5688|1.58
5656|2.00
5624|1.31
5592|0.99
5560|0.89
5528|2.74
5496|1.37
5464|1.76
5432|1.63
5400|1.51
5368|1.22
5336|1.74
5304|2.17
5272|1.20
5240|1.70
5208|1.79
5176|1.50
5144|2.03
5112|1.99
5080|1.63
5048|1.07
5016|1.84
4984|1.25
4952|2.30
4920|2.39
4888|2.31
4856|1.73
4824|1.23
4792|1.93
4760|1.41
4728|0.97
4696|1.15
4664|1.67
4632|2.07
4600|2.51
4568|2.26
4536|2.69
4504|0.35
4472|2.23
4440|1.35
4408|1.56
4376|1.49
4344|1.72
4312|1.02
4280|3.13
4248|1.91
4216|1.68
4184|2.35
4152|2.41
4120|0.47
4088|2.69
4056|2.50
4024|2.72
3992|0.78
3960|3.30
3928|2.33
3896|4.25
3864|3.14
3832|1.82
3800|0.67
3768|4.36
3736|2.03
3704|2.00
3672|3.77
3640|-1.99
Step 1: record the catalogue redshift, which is 1.016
